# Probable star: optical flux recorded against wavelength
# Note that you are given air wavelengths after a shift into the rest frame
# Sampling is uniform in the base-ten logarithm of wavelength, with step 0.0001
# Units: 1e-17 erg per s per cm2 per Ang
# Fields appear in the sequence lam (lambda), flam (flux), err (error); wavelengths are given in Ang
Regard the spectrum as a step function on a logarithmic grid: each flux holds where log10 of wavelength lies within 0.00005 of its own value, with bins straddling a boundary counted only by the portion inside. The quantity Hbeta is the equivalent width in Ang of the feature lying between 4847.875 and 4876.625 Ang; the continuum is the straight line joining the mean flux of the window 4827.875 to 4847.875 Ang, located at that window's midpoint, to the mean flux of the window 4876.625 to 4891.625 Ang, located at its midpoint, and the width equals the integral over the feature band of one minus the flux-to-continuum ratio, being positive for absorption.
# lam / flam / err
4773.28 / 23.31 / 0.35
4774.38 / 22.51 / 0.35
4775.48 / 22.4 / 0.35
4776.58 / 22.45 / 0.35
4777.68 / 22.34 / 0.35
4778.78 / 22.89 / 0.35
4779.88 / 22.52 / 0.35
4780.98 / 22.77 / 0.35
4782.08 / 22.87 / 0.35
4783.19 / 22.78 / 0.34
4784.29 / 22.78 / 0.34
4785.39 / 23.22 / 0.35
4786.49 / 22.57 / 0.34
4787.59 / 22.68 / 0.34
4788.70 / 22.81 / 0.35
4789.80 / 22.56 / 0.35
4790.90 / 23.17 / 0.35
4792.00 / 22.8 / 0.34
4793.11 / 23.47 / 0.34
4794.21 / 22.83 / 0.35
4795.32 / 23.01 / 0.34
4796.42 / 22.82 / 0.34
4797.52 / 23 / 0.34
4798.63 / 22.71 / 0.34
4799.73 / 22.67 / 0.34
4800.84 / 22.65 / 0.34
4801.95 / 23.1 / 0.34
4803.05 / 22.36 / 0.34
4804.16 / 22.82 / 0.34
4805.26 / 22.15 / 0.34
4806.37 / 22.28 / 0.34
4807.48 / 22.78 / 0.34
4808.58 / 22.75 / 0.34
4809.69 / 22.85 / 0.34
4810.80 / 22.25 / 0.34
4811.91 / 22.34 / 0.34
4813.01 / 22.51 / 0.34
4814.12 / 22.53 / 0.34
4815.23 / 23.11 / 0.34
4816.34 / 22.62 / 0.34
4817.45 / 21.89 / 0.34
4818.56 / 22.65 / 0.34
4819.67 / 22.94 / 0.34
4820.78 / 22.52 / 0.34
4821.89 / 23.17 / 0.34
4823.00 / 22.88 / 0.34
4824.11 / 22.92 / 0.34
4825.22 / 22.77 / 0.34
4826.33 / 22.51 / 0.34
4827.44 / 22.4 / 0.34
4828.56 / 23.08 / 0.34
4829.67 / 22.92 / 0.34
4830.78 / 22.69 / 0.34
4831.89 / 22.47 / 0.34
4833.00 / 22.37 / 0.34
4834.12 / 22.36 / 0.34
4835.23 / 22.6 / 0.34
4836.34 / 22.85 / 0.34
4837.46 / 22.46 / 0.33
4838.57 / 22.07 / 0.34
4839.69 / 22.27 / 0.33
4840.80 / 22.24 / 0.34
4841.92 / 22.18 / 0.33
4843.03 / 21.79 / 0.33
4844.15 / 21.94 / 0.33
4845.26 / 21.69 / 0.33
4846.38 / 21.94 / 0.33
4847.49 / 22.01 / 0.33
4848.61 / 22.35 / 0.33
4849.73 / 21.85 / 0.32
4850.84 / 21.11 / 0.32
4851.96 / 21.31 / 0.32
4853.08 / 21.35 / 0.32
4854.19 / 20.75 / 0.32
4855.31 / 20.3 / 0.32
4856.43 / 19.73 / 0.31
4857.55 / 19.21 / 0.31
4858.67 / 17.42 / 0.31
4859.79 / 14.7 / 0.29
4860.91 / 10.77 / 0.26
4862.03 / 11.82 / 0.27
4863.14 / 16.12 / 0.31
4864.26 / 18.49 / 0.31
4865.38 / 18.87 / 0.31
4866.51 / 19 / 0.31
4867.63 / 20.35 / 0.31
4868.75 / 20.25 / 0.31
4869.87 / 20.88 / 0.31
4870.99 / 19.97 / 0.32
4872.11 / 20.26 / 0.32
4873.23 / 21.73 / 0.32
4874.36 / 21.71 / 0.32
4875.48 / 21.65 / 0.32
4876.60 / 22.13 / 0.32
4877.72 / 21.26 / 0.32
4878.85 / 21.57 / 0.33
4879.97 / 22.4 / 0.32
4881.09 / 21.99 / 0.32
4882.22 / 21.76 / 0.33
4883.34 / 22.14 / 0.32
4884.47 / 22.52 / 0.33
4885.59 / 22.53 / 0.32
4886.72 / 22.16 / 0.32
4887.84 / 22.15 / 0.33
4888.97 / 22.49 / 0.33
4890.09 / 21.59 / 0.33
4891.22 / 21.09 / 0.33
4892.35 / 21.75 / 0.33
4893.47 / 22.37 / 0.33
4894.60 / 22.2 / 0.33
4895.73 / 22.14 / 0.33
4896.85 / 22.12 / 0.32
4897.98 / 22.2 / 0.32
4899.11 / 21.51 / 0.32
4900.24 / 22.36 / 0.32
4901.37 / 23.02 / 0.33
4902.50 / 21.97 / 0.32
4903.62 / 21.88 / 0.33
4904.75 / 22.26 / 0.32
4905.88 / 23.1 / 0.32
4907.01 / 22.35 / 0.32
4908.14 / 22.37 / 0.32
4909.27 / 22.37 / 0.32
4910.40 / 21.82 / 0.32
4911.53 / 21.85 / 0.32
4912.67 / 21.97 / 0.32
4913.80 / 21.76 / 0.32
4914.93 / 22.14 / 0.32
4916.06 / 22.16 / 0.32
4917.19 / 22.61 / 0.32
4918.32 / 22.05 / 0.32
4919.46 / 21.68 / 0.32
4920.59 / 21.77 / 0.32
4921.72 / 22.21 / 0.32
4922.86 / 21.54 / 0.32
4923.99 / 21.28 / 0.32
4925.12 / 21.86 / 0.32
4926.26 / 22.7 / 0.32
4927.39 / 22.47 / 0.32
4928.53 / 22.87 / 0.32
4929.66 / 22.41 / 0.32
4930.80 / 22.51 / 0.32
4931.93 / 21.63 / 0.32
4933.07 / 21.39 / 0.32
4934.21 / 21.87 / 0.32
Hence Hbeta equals 3.6 Ang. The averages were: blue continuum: 22.3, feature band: 19.4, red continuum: 22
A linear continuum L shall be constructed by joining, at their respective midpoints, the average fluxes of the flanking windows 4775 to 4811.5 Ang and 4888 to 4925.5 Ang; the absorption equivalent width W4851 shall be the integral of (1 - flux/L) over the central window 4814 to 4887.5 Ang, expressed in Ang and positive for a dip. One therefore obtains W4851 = 3.9 Ang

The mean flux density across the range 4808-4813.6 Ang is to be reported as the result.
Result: 22.6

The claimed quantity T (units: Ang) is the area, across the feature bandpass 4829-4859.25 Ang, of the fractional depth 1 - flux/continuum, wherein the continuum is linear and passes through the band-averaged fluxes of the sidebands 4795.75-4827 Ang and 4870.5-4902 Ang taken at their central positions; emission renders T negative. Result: 0.9 Ang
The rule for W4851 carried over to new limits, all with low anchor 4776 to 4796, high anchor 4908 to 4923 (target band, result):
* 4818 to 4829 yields -0.1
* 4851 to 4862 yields 2.1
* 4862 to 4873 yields 1.6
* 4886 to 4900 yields 0.1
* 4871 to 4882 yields 0.3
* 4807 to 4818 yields 0.0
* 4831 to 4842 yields 0.0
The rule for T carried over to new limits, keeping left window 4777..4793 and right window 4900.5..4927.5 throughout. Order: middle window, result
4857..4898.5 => 3.60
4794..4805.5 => -0.02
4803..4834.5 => -0.02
